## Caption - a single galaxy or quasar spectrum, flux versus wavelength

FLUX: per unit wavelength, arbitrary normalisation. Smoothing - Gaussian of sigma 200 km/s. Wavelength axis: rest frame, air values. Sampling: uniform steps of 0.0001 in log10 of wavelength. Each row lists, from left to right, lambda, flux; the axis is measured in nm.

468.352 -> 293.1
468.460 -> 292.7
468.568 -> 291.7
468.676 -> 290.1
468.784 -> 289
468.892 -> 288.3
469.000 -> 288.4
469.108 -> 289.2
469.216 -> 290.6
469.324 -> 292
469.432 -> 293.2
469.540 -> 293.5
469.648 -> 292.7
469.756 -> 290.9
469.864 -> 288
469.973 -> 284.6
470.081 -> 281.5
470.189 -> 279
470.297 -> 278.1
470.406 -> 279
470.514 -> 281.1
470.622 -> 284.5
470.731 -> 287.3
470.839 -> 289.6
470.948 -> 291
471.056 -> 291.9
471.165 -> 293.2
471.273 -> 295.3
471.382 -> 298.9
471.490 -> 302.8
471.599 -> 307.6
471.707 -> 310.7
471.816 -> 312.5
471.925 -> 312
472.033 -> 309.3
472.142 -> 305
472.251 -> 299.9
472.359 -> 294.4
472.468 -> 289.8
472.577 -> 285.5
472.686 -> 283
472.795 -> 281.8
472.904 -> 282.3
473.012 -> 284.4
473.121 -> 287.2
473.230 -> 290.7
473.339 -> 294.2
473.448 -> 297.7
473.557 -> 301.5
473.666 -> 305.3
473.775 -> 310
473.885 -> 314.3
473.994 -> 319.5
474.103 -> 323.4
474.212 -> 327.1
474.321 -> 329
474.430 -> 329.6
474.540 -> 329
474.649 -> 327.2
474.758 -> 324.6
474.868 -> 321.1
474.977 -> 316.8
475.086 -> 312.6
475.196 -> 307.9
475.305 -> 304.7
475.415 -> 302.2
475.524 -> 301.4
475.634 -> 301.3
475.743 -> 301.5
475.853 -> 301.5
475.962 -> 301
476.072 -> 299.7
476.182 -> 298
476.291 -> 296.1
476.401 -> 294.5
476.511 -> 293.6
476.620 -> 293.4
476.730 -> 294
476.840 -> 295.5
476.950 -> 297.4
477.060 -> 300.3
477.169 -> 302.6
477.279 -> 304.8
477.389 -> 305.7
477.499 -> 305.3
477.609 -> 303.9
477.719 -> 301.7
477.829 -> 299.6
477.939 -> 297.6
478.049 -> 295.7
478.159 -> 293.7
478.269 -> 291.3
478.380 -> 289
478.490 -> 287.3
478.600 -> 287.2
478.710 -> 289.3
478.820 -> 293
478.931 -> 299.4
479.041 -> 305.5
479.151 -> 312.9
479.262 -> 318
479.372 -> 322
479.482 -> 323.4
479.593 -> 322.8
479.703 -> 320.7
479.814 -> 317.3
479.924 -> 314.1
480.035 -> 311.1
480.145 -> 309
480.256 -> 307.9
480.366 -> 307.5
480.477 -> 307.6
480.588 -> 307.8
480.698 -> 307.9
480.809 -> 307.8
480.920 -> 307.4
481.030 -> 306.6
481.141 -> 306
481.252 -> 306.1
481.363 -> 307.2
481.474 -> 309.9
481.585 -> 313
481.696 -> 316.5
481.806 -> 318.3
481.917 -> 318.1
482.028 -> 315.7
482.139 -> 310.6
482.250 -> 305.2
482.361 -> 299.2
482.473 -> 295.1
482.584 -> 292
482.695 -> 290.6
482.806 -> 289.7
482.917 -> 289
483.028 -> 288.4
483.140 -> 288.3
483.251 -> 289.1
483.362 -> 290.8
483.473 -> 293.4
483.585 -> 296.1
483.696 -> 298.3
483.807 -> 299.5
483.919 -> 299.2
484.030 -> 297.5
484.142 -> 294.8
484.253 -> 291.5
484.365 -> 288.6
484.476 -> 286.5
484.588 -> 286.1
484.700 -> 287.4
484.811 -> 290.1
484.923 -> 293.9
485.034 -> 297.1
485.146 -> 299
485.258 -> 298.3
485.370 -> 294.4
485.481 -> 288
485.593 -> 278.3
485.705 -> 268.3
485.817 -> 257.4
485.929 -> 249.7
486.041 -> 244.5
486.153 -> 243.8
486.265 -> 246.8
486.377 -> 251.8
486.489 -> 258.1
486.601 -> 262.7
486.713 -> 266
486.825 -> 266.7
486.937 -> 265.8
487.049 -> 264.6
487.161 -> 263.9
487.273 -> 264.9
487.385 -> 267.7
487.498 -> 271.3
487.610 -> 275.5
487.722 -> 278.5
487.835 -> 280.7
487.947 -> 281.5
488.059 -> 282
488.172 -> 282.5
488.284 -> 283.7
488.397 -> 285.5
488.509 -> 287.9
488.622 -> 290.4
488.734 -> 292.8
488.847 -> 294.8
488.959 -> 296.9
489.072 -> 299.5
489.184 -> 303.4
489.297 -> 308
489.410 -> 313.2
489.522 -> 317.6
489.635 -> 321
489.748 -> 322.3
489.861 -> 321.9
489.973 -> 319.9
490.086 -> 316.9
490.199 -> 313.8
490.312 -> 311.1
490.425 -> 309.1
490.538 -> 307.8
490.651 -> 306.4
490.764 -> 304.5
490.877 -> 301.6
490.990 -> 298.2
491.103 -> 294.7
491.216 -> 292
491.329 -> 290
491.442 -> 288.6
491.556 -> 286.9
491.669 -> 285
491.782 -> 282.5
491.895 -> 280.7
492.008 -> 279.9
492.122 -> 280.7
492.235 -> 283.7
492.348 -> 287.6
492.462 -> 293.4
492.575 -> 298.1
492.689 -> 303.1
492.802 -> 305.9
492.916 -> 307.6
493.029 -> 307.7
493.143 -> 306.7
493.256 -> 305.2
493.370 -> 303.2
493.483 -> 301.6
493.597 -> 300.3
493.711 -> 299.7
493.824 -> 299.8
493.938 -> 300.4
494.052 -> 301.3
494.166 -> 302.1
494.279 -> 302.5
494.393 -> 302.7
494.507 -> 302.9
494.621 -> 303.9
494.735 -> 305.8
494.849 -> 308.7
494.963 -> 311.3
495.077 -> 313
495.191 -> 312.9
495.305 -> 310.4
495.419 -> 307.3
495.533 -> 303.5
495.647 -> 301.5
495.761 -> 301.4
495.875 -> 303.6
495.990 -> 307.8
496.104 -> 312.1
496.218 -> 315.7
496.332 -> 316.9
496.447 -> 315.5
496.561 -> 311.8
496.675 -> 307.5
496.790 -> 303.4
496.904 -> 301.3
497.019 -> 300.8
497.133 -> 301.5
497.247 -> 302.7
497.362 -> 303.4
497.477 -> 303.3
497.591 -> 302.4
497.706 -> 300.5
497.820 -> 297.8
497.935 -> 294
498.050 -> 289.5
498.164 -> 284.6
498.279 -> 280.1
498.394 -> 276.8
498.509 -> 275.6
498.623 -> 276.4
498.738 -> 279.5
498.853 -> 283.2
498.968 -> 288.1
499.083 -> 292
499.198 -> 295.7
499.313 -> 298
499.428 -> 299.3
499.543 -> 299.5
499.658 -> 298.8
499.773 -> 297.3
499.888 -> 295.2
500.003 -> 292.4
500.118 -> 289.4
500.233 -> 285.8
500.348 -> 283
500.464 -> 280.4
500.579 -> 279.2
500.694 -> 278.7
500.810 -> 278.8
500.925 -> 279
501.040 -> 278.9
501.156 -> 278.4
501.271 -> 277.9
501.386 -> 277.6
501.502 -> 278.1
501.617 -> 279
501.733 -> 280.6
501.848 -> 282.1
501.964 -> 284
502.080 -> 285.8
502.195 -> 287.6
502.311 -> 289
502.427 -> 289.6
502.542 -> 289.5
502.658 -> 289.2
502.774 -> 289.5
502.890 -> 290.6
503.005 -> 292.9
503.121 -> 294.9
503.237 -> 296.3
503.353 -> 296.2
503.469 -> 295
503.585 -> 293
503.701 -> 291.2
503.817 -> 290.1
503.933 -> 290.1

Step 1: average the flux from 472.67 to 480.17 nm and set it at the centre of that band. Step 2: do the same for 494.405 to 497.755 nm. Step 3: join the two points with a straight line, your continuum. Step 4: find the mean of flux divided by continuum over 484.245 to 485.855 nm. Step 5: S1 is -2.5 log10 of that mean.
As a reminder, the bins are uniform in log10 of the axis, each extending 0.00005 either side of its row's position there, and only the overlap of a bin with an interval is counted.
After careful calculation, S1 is 0.067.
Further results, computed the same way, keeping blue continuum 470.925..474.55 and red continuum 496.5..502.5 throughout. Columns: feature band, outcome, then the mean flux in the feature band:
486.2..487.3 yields 0.14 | 261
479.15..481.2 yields -0.05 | 312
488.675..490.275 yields -0.06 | 310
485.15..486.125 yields 0.09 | 273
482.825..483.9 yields 0.02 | 293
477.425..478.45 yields 0.01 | 297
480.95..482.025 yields -0.05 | 312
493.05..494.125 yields -0.04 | 302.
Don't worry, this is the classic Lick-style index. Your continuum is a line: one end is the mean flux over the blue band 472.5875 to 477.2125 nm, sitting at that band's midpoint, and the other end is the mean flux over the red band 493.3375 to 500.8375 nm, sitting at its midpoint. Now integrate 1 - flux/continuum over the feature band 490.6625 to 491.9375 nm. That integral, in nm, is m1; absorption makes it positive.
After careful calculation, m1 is 0.033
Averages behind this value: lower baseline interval 304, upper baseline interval 298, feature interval 292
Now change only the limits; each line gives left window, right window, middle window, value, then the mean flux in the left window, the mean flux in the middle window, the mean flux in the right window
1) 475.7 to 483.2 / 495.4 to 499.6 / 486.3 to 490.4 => 0.17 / 303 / 288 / 298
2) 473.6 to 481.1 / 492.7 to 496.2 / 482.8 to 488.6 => 0.50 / 307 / 280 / 305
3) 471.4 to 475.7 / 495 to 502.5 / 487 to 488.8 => 0.12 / 306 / 278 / 294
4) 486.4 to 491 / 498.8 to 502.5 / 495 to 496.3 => -0.09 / 291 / 308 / 286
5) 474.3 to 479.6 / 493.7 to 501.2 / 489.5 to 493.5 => -0.02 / 304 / 301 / 297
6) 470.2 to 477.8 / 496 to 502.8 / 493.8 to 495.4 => -0.07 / 301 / 306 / 291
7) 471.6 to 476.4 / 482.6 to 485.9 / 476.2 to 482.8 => -0.16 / 305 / 304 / 290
